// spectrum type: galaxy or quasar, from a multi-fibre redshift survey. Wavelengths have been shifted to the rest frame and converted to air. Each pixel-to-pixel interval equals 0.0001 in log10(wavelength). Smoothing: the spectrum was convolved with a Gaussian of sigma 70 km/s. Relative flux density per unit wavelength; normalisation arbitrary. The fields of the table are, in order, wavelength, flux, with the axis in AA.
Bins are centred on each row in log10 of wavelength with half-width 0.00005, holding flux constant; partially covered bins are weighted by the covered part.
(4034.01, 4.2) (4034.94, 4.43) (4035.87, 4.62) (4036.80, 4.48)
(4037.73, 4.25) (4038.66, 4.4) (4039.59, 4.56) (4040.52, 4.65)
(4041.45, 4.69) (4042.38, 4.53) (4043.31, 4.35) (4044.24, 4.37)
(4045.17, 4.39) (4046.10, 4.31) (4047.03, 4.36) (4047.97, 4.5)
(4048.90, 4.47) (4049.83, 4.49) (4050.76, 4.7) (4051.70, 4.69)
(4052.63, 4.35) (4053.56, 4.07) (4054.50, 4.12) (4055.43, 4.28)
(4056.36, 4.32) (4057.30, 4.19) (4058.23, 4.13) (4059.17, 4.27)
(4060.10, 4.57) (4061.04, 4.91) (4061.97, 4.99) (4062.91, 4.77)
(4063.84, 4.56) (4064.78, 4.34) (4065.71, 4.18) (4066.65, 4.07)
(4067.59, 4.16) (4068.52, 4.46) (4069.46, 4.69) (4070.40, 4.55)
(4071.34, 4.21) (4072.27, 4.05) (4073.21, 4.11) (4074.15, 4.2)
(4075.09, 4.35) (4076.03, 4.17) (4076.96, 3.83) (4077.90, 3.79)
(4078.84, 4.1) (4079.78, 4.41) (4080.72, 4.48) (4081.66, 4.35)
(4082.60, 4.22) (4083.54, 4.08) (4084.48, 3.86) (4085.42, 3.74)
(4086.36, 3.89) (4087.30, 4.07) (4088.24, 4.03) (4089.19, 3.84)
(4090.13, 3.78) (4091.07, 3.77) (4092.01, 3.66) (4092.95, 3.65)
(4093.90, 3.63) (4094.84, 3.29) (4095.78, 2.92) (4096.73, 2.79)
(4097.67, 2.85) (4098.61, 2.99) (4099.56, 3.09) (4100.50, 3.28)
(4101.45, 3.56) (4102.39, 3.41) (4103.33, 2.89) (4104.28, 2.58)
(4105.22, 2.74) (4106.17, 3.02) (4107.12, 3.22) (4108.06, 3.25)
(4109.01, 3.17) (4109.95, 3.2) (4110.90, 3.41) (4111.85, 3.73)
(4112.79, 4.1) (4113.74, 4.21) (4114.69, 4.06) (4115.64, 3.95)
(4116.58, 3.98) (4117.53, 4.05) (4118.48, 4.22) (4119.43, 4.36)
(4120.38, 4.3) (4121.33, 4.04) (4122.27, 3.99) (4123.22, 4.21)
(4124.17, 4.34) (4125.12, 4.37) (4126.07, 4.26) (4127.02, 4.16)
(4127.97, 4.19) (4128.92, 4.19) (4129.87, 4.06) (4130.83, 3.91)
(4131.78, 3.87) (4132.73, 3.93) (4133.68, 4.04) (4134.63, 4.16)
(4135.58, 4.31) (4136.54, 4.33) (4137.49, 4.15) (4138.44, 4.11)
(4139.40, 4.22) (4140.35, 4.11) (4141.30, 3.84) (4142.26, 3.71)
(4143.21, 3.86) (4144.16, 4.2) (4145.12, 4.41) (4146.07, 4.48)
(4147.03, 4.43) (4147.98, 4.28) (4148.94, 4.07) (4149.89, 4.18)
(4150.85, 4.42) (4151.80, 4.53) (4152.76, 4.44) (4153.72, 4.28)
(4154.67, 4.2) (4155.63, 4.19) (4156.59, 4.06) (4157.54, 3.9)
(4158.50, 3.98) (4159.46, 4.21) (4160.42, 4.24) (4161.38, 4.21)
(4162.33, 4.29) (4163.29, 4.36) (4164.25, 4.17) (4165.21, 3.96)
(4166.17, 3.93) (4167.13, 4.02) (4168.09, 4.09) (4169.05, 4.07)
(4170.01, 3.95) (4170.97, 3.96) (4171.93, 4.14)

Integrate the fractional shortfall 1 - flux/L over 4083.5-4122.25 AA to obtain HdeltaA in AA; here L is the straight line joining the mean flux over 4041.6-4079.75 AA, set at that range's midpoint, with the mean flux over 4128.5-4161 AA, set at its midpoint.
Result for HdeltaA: 6.2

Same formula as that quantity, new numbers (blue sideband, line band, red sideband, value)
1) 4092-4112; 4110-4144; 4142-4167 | -3.9 AA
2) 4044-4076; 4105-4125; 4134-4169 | 2.1 AA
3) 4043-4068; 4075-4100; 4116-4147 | 3.1 AA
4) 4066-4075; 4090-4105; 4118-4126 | 3.6 AA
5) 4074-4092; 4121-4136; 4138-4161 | 0.0 AA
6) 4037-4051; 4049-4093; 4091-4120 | -2.3 AA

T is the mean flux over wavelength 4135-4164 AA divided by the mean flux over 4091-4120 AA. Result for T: 1.22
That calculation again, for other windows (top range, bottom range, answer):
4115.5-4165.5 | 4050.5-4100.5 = 1.03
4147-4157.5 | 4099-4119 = 1.22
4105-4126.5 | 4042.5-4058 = 0.88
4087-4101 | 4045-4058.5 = 0.79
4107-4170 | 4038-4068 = 0.92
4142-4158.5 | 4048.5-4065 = 0.95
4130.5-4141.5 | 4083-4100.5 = 1.15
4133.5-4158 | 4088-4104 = 1.25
